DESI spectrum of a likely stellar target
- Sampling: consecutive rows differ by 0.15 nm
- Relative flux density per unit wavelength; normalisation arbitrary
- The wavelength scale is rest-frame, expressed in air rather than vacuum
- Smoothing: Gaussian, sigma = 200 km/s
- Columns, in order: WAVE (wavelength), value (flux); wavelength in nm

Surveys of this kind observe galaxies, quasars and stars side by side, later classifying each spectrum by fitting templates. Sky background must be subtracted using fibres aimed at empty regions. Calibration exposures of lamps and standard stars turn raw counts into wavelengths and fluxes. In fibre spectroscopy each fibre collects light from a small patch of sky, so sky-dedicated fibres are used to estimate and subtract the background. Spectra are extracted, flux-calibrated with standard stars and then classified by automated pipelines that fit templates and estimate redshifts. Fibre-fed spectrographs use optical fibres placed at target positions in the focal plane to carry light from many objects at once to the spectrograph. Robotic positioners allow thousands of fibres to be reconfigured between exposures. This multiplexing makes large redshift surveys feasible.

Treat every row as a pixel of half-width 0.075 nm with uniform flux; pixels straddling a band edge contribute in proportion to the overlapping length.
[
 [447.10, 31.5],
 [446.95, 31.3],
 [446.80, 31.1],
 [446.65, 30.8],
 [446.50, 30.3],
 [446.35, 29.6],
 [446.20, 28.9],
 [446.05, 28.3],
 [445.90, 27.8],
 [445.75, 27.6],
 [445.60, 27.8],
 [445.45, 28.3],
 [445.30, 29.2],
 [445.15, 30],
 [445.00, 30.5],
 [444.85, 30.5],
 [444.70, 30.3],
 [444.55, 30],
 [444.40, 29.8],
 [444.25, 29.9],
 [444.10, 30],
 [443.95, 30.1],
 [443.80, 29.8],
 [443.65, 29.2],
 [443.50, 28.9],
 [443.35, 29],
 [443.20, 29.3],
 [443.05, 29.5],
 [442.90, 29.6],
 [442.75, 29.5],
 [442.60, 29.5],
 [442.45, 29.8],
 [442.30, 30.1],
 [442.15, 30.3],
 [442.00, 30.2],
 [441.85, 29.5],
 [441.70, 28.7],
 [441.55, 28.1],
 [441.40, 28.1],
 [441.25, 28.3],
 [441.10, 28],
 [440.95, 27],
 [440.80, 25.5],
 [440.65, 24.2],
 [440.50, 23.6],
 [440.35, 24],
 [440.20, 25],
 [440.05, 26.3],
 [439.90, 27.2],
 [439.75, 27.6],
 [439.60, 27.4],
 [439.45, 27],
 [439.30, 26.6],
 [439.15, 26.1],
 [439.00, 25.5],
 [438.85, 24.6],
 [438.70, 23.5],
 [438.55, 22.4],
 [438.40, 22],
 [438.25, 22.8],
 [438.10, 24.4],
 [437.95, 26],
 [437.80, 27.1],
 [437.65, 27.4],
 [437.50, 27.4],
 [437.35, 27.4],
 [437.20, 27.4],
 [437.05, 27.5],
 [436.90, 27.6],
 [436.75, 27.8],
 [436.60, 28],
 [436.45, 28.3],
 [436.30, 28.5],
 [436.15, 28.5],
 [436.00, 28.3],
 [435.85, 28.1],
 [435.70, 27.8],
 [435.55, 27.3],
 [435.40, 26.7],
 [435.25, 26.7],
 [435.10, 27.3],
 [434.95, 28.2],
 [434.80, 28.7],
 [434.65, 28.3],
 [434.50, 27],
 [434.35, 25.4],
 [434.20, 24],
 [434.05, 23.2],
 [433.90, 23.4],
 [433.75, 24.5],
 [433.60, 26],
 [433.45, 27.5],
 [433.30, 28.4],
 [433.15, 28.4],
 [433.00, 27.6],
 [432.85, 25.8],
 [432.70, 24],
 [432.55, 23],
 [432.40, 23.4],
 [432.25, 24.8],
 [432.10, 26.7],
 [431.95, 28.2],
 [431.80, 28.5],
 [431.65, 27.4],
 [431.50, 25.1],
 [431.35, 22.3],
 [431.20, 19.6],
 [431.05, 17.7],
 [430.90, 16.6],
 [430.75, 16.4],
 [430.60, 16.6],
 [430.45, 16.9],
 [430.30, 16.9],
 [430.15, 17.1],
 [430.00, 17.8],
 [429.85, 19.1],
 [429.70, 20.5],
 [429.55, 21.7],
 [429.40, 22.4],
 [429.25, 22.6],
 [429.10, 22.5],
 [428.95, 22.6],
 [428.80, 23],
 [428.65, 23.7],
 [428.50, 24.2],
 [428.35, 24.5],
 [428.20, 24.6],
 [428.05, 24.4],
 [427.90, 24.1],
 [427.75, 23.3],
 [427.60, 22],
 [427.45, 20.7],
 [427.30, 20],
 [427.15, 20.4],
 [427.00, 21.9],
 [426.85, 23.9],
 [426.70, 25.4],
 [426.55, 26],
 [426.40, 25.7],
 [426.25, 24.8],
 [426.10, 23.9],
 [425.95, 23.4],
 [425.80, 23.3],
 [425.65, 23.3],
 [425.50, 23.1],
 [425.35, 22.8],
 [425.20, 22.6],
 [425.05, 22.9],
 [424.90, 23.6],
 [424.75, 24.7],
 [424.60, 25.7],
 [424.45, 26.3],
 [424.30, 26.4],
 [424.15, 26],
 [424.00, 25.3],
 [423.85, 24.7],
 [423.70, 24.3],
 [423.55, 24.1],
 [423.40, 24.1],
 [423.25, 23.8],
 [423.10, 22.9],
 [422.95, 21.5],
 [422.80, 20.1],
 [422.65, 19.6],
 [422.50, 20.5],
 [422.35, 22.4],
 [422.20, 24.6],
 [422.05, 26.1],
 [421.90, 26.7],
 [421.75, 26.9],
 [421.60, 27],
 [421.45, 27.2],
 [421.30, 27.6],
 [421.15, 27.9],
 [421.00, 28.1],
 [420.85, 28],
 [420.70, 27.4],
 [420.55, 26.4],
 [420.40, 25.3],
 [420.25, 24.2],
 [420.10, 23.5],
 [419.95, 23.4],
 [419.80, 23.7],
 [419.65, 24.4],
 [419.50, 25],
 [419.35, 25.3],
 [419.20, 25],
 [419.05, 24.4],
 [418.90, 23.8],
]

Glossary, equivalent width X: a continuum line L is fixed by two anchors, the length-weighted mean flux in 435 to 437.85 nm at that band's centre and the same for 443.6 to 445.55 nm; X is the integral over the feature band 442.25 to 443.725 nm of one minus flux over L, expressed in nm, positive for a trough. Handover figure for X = 0.00 nm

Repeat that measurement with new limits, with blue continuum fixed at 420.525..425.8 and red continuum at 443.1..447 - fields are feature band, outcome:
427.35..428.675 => 0.12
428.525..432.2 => 0.68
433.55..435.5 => 0.08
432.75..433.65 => -0.01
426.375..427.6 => 0.13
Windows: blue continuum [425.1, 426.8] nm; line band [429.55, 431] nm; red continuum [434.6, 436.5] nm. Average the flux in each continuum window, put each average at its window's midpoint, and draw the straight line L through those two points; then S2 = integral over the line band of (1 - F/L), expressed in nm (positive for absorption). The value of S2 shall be 0.450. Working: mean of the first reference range 24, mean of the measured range 17.8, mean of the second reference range 27.9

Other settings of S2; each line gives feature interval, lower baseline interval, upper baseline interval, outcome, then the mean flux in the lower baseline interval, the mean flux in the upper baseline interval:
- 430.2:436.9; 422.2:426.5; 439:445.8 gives 0.261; 23.7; 28.3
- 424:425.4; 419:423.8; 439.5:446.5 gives 0.038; 24.7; 28.5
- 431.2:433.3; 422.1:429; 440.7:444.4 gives 0.004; 23.5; 29.1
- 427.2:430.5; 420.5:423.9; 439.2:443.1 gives 0.542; 24.9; 27.7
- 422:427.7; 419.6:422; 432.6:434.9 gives 0.577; 26.1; 26.1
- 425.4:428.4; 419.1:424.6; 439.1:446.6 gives 0.271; 24.9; 28.5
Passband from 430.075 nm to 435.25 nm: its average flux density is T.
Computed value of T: 24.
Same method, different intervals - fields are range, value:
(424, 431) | 22.4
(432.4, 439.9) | 26.4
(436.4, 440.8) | 25.9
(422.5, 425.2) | 23.8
